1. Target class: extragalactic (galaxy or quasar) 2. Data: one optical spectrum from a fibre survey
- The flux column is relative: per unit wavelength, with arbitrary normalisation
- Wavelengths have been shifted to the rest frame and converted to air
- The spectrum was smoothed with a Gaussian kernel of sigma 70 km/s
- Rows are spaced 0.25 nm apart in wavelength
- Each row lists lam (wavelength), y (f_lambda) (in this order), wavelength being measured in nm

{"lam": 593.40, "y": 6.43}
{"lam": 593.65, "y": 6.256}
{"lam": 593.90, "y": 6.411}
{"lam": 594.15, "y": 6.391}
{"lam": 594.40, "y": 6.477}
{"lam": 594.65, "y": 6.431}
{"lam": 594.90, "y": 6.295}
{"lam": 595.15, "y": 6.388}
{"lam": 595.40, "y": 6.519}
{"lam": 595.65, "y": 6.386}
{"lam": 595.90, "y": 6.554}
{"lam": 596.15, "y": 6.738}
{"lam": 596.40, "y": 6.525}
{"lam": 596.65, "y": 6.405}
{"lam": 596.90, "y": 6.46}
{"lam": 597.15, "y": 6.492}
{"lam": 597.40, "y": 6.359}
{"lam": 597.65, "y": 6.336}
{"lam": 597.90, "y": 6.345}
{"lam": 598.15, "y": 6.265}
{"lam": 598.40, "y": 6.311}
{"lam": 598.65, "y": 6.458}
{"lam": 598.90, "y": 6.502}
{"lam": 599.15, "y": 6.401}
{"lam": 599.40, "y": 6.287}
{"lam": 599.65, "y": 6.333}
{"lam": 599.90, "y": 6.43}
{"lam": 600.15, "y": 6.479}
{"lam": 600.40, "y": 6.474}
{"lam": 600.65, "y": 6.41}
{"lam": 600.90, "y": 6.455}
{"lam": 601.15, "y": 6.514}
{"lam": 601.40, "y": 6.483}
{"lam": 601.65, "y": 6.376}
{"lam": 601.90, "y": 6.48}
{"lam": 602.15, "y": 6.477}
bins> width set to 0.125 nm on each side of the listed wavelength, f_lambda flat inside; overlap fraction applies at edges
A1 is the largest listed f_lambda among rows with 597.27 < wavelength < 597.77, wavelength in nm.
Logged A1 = 6.359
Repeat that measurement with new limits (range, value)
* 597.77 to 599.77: 6.502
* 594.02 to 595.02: 6.477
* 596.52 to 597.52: 6.492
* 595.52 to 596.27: 6.738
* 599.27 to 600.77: 6.479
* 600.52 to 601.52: 6.514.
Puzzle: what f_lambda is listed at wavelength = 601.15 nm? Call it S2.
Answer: 6.514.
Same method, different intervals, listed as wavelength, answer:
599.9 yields 6.43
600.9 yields 6.455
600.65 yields 6.41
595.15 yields 6.388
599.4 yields 6.287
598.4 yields 6.311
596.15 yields 6.738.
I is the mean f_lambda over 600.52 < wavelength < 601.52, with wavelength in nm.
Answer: 6.47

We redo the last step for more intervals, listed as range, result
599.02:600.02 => 6.36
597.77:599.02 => 6.38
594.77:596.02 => 6.43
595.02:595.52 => 6.45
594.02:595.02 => 6.4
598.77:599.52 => 6.4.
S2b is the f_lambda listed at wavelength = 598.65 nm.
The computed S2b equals 6.458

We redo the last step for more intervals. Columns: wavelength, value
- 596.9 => 6.46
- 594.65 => 6.431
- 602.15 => 6.477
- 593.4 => 6.43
